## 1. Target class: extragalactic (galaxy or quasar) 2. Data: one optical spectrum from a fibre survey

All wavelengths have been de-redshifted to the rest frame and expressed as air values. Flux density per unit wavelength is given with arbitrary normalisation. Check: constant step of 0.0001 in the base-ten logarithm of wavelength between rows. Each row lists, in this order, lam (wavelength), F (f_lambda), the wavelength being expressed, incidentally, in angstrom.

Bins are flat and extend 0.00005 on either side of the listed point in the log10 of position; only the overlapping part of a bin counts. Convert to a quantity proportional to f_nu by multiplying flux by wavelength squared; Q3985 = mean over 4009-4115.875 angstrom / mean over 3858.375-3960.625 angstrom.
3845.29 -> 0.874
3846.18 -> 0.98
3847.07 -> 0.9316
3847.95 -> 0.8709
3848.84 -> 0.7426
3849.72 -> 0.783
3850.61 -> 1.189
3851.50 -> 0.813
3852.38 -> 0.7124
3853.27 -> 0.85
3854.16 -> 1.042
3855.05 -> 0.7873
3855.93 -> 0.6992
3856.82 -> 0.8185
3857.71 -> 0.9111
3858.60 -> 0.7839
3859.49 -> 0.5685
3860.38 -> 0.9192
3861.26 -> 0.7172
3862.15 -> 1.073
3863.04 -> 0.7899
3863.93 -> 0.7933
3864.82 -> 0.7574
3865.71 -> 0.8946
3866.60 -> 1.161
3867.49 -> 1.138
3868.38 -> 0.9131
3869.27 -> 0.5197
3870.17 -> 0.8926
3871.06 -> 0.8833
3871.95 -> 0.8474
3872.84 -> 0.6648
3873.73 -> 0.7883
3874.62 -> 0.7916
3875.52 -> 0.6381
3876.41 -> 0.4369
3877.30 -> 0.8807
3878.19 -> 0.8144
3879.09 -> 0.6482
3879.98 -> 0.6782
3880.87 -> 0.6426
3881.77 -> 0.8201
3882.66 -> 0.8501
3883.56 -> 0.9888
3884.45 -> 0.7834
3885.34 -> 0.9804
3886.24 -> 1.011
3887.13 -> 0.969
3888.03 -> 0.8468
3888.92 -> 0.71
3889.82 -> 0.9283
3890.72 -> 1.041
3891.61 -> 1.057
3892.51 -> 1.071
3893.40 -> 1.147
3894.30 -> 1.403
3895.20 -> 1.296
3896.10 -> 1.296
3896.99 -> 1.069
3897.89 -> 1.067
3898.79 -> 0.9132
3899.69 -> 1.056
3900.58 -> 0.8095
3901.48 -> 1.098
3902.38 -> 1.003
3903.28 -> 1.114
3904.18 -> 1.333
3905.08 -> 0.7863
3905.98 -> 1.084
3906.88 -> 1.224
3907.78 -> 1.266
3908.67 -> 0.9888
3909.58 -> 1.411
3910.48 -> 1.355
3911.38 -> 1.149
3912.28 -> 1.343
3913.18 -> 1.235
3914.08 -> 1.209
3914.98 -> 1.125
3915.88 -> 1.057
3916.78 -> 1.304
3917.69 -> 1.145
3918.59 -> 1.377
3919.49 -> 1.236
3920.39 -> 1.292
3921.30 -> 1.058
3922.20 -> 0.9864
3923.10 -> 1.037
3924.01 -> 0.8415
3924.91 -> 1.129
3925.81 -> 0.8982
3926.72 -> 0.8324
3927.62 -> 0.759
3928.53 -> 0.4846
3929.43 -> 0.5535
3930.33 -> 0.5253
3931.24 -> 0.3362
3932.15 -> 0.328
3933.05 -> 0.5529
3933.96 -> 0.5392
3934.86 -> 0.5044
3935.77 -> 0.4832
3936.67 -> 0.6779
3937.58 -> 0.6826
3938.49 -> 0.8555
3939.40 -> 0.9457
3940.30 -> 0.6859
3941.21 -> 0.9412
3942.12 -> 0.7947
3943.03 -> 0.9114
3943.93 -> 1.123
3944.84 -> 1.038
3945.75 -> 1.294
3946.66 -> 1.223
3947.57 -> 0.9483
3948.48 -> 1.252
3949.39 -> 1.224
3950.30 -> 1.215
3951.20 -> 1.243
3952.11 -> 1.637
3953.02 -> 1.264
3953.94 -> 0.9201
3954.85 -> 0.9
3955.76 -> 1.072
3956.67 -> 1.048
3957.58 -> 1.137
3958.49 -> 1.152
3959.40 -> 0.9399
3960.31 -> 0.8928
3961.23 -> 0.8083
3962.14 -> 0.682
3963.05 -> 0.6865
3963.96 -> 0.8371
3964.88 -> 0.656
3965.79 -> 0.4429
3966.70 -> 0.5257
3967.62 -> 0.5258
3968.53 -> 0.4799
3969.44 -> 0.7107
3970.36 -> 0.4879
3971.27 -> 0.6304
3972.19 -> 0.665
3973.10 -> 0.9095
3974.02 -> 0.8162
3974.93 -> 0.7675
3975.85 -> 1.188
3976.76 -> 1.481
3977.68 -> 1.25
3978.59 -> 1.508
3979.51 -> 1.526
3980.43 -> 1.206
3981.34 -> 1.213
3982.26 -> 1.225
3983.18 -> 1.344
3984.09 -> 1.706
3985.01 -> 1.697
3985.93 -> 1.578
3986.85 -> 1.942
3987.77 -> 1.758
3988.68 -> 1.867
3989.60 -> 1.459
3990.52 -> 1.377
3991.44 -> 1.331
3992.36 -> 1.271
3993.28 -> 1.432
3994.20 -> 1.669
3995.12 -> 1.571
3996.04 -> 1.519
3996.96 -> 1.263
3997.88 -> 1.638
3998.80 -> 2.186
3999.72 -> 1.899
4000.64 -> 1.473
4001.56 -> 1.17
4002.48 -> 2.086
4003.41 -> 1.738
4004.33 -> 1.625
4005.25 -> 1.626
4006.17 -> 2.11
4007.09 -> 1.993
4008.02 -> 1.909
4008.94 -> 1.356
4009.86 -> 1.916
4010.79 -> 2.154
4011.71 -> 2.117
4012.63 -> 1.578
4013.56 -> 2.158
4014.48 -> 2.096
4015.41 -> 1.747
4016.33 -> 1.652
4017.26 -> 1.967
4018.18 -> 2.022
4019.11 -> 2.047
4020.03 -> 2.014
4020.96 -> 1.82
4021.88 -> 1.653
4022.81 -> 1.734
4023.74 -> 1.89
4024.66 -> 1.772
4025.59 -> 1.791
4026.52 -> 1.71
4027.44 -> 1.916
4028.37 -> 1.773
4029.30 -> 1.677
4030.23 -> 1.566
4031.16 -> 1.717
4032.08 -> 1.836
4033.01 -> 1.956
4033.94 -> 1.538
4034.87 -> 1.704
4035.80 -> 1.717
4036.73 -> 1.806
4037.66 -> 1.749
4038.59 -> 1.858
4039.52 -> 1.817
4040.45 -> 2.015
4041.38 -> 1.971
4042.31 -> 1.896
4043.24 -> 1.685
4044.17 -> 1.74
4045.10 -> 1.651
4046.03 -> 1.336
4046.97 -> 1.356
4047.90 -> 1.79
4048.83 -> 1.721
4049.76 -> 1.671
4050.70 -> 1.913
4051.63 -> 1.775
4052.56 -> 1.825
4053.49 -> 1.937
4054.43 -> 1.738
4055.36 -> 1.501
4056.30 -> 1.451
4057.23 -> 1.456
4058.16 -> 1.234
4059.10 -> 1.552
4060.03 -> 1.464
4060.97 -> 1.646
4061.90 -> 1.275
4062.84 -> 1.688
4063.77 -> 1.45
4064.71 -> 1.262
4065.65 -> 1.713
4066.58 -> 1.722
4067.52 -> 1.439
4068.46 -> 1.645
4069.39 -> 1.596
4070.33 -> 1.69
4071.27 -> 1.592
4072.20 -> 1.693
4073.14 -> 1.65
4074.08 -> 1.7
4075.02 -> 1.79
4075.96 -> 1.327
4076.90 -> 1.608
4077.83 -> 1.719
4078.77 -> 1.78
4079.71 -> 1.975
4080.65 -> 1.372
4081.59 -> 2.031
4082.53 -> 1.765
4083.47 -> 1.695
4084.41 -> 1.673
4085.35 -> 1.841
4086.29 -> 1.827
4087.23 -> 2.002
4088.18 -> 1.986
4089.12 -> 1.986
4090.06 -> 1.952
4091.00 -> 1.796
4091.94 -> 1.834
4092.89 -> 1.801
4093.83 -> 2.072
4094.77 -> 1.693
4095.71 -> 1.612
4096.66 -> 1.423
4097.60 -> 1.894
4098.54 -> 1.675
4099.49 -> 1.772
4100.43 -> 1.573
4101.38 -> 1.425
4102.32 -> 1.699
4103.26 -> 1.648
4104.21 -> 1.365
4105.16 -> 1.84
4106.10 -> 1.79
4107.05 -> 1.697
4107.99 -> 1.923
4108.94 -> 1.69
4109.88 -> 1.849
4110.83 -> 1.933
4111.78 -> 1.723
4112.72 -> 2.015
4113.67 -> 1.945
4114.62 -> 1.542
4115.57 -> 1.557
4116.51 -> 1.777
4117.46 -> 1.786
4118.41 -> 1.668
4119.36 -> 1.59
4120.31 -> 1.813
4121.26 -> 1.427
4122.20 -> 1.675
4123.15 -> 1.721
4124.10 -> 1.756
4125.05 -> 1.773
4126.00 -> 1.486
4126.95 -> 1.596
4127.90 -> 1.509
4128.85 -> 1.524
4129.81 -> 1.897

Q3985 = 2.0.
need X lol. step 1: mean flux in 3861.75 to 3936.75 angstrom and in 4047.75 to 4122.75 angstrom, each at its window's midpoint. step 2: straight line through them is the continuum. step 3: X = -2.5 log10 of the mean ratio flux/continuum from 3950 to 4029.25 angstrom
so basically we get -0.08 mag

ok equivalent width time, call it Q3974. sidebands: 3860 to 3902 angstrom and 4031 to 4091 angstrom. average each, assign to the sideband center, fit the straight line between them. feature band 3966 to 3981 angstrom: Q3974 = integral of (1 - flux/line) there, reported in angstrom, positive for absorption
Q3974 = 4.6 angstrom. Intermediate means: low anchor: 0.905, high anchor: 1.7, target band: 0.912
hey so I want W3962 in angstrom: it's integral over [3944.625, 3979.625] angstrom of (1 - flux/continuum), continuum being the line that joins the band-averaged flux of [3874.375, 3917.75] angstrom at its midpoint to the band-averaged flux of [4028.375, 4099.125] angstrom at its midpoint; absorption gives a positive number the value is 8.6 angstrom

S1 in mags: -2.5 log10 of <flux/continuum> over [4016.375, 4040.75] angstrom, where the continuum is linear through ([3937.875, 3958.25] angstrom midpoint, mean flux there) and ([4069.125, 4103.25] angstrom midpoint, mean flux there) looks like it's -0.23 mag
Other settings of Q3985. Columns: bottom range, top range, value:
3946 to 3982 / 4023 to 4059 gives 1.83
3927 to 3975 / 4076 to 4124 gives 2.28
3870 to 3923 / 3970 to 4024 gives 1.63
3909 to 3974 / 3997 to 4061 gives 2.01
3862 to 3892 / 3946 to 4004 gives 1.52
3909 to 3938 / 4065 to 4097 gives 2.04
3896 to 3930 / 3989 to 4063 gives 1.70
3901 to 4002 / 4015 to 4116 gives 1.68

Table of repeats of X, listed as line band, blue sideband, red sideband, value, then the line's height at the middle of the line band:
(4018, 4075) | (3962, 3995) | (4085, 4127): -0.17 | 1.46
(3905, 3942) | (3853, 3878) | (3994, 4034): 0.25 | 1.2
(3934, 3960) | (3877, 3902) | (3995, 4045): 0.32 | 1.33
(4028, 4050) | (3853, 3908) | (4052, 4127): -0.15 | 1.5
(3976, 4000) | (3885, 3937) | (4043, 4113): -0.17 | 1.31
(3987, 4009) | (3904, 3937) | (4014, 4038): -0.05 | 1.58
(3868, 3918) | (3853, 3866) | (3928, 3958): -0.16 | 0.851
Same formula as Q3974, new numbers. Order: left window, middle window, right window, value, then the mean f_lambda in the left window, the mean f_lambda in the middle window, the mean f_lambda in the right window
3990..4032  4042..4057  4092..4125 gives 0.49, 1.75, 1.68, 1.72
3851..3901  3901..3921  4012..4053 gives -1.86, 0.883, 1.19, 1.79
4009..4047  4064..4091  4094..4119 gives 0.53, 1.81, 1.71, 1.72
